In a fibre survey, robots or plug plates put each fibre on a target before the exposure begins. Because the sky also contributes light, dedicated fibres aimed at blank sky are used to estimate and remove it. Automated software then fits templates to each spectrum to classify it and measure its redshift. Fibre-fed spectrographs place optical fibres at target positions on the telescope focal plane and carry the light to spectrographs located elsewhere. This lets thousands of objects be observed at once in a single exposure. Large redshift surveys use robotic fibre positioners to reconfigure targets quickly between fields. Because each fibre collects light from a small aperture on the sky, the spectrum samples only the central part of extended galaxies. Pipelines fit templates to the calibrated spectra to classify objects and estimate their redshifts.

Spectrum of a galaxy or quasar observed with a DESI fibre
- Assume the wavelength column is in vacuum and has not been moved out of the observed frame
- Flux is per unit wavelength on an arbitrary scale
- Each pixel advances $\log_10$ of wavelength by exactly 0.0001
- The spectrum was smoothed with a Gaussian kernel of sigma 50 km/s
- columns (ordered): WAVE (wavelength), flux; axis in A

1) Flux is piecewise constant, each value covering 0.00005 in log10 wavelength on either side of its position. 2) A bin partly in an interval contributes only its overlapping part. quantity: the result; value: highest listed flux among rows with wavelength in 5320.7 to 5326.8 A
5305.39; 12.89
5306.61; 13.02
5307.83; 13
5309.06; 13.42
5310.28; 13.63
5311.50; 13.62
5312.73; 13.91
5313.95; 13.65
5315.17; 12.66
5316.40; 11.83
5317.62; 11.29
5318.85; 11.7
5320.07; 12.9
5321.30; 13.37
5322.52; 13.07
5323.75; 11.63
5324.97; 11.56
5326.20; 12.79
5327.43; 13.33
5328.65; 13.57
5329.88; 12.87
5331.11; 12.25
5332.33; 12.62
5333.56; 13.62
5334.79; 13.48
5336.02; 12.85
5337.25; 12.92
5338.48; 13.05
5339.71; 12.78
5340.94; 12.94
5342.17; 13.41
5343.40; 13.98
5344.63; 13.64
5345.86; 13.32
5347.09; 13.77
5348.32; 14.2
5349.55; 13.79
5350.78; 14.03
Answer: 13.37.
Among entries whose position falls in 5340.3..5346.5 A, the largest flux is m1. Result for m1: 13.98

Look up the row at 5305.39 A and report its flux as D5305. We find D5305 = 12.89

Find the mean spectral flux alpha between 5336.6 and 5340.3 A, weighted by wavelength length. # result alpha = 12.9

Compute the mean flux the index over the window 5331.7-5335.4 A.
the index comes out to 13.2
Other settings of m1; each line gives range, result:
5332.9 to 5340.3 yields 13.62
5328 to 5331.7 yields 13.57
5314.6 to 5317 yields 12.66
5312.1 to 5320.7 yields 13.91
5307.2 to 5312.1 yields 13.63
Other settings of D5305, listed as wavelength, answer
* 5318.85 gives 11.7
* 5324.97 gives 11.56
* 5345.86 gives 13.32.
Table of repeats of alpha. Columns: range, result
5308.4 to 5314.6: 13.6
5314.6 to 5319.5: 11.9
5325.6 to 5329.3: 13.2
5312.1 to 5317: 13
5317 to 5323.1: 12.5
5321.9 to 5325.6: 12.1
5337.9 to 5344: 13.2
